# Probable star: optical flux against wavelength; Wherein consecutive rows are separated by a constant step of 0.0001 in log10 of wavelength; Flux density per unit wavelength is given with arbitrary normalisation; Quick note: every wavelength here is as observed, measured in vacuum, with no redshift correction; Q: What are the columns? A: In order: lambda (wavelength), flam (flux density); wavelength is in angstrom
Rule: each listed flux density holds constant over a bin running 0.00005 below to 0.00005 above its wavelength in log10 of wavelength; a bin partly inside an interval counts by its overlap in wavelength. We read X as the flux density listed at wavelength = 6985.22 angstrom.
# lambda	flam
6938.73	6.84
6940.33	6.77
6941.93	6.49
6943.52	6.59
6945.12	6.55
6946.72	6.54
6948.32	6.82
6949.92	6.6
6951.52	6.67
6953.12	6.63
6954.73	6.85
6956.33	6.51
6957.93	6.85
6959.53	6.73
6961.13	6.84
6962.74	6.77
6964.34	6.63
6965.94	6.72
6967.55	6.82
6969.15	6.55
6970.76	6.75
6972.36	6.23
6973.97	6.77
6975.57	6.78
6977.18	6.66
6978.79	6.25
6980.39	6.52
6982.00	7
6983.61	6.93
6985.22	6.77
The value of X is 6.77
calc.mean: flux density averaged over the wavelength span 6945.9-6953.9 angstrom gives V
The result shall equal 6.65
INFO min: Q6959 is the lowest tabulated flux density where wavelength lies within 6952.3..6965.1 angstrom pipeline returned 6.51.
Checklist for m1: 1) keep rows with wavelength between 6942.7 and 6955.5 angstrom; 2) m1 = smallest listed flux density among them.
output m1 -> 6.54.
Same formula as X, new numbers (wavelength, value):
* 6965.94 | 6.72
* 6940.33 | 6.77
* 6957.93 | 6.85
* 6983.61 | 6.93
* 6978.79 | 6.25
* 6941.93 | 6.49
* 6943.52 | 6.59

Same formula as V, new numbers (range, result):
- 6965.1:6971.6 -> 6.71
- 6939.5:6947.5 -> 6.59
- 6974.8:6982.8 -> 6.64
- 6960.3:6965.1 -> 6.75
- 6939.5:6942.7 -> 6.63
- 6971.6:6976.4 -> 6.59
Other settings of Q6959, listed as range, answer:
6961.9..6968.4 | 6.63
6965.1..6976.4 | 6.23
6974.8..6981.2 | 6.25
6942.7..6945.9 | 6.55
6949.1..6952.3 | 6.6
